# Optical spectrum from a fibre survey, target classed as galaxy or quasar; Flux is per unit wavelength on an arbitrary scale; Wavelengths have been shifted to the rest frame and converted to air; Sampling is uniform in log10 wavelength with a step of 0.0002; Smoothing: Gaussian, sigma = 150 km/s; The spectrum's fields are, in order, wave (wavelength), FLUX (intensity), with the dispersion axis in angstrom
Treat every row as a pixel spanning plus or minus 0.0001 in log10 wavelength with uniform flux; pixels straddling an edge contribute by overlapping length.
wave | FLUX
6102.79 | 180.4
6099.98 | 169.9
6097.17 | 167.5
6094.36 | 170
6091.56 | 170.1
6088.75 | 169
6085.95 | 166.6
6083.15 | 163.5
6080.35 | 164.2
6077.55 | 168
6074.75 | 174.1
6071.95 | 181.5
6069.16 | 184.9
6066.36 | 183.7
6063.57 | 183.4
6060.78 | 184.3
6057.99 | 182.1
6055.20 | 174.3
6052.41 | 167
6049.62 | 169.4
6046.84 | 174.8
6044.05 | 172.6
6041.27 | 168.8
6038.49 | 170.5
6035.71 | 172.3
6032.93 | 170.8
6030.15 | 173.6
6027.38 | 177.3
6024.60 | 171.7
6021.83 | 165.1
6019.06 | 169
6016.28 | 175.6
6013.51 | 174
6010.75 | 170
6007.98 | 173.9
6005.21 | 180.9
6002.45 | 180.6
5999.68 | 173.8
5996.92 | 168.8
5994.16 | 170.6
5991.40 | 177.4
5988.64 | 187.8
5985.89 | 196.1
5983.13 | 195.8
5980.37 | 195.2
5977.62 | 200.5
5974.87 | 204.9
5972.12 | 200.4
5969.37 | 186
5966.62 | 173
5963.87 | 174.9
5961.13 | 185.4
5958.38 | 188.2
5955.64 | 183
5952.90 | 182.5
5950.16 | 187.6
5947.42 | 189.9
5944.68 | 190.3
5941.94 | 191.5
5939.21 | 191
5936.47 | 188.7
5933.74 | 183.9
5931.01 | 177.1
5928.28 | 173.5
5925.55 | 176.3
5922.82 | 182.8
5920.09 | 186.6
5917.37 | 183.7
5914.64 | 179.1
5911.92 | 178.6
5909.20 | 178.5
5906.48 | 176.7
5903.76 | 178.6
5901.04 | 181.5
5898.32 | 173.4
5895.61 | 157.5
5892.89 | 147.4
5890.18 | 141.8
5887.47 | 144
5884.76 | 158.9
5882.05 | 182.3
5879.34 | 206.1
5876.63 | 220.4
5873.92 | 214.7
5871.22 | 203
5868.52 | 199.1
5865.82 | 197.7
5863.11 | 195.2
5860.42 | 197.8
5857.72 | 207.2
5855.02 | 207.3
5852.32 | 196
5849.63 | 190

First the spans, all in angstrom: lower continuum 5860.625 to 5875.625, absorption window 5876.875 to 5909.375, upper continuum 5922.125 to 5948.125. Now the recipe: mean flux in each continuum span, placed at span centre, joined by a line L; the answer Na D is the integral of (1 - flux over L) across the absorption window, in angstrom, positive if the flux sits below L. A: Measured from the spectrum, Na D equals 4.2 angstrom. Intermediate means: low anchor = 202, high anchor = 184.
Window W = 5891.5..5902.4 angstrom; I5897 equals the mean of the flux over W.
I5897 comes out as 165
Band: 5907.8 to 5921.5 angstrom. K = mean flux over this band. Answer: 181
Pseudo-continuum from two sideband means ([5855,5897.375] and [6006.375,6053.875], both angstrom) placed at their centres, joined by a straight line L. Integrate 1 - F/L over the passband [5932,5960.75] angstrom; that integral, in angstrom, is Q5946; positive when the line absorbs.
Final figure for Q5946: -1.33 angstrom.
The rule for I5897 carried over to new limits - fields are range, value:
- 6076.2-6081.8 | 166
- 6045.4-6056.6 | 171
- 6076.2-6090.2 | 166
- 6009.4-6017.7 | 173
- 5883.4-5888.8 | 152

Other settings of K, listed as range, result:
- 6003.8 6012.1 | 175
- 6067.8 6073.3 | 183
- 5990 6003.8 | 174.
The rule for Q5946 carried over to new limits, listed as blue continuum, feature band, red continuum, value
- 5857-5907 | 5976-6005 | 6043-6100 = -1.2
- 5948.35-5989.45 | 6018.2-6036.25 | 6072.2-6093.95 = 0.8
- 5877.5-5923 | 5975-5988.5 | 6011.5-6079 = -1.8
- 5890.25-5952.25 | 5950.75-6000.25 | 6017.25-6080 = -2.5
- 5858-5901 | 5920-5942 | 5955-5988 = 0.5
